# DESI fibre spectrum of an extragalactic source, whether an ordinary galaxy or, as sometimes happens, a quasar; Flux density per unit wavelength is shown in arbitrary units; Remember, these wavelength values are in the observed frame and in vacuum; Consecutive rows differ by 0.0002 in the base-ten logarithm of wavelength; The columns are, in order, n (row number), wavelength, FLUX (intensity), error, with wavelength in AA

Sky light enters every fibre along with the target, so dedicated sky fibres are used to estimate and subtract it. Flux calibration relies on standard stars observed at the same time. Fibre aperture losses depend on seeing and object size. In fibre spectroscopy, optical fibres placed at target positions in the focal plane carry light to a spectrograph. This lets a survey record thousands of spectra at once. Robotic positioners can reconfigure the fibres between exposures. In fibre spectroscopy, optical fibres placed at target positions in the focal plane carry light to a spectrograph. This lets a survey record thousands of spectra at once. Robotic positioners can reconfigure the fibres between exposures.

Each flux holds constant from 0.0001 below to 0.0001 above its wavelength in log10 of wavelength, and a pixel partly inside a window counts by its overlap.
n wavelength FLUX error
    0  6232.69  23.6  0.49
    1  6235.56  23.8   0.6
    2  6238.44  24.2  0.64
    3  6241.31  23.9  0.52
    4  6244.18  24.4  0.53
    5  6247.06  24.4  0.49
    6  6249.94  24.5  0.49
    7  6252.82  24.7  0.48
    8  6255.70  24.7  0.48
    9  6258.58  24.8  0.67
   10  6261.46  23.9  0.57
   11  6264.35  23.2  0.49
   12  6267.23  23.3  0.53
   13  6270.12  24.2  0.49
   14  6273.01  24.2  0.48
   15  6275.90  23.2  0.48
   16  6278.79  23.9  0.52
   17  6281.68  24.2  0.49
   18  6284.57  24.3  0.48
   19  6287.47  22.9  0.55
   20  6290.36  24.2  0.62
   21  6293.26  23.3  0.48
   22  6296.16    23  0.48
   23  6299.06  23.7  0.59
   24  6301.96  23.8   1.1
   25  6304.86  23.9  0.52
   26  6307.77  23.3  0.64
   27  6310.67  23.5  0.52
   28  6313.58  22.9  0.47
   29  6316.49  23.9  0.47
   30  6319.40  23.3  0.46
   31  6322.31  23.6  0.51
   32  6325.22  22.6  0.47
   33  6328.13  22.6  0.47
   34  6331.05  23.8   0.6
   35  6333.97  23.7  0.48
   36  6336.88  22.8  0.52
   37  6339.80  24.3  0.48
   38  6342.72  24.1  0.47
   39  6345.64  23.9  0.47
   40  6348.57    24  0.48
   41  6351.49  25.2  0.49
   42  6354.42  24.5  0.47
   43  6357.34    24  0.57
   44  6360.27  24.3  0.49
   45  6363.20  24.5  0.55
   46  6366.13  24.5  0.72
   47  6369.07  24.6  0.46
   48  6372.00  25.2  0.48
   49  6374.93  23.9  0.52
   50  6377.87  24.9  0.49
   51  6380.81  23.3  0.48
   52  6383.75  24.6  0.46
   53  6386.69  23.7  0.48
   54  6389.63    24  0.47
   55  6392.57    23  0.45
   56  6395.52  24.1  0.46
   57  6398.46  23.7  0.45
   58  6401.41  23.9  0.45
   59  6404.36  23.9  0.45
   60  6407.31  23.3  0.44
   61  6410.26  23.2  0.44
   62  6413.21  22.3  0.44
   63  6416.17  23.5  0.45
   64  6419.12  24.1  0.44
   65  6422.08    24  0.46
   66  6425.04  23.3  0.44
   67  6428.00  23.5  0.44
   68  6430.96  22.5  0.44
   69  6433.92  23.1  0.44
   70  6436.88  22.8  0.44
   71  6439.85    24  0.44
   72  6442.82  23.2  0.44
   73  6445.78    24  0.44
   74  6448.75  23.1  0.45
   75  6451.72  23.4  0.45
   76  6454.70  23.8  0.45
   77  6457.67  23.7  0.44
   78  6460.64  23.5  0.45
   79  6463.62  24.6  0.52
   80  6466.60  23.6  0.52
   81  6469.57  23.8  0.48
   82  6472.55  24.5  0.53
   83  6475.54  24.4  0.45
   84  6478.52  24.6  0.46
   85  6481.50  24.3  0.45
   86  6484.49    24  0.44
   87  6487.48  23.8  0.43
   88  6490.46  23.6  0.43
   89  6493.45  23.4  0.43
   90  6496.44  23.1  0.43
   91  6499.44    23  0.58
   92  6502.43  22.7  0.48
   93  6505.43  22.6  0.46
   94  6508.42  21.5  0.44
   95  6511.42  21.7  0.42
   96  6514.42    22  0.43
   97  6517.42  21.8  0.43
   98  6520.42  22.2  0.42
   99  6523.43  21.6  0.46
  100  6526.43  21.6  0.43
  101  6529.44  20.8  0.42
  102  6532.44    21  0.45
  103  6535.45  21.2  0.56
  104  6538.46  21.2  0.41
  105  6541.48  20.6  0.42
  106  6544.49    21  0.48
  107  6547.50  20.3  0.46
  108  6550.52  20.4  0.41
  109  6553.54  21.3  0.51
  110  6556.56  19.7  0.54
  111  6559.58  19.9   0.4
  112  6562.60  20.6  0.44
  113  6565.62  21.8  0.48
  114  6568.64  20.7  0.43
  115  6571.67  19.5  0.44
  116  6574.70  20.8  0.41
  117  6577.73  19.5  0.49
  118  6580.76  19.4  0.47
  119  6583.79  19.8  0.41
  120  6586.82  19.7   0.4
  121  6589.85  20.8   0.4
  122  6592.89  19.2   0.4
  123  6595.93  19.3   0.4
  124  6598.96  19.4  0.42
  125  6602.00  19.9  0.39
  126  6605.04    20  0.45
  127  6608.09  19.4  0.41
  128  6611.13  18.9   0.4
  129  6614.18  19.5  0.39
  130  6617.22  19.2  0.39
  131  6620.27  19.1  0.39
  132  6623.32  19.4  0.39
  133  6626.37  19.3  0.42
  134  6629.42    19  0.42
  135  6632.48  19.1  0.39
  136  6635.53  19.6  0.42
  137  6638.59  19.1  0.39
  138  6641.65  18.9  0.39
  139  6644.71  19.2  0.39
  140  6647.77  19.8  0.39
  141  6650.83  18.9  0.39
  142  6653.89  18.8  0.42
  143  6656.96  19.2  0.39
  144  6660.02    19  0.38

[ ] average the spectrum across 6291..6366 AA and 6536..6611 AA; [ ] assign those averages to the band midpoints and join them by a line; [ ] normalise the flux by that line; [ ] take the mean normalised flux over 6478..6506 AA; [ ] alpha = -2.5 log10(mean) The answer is -0.104 mag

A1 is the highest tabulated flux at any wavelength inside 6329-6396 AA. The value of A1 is 25.2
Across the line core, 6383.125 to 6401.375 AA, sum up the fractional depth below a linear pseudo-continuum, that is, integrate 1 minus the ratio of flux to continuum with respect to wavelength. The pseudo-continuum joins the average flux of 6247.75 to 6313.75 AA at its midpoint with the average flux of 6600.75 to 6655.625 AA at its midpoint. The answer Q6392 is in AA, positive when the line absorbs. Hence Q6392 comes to -1.2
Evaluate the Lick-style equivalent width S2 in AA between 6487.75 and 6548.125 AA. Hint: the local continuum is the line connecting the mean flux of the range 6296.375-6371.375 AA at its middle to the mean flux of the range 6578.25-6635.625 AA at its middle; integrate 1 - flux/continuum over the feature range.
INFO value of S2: -2.9 AA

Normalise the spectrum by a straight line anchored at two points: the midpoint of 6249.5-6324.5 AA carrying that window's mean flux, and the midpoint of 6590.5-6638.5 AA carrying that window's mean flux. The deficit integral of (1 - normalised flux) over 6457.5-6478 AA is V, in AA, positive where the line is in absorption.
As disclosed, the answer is -2.6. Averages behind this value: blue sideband 23.8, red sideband 19.4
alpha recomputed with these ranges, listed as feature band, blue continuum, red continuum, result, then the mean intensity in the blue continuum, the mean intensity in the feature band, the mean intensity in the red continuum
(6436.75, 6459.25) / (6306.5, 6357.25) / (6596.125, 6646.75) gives -0.08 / 23.7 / 23.5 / 19.3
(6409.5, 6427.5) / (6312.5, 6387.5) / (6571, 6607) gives -0.03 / 24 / 23.4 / 19.8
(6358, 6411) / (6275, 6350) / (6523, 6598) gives -0.06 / 23.6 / 24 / 20.4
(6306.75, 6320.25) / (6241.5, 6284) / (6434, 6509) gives 0.03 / 24.1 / 23.4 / 23.6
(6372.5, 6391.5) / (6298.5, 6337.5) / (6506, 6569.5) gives -0.06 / 23.4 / 24.1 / 21.1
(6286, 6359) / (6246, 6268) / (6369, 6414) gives 0.02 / 24.2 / 23.6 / 23.9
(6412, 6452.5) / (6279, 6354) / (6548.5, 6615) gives -0.06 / 23.6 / 23.3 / 20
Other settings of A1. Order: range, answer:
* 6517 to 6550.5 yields 22.2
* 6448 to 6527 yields 24.6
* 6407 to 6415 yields 23.3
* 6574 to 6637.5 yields 20.8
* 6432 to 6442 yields 24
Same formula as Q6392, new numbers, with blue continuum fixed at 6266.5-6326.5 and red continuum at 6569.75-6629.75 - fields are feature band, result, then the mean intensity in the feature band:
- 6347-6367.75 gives -1.5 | 24.4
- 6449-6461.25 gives -1.2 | 23.6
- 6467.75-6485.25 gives -2.5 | 24.3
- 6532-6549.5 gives -0.4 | 20.9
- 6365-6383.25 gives -1.5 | 24.4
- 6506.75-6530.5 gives -1.2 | 21.7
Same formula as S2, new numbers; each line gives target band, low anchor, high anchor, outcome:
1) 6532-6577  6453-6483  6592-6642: 1.4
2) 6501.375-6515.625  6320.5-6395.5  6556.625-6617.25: -0.5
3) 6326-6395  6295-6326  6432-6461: -1.8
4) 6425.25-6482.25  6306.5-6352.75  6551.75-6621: -4.9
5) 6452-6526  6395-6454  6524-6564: -4.1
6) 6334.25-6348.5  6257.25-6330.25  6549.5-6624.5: -0.5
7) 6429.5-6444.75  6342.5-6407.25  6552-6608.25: -0.2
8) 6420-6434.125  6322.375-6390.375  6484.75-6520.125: 0.0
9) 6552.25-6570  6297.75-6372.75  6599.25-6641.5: -0.3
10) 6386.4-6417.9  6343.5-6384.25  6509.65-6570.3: 0.2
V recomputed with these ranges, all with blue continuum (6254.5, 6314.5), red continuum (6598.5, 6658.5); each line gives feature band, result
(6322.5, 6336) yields -0.02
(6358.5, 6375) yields -1.36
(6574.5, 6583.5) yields 0.08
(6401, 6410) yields -0.58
